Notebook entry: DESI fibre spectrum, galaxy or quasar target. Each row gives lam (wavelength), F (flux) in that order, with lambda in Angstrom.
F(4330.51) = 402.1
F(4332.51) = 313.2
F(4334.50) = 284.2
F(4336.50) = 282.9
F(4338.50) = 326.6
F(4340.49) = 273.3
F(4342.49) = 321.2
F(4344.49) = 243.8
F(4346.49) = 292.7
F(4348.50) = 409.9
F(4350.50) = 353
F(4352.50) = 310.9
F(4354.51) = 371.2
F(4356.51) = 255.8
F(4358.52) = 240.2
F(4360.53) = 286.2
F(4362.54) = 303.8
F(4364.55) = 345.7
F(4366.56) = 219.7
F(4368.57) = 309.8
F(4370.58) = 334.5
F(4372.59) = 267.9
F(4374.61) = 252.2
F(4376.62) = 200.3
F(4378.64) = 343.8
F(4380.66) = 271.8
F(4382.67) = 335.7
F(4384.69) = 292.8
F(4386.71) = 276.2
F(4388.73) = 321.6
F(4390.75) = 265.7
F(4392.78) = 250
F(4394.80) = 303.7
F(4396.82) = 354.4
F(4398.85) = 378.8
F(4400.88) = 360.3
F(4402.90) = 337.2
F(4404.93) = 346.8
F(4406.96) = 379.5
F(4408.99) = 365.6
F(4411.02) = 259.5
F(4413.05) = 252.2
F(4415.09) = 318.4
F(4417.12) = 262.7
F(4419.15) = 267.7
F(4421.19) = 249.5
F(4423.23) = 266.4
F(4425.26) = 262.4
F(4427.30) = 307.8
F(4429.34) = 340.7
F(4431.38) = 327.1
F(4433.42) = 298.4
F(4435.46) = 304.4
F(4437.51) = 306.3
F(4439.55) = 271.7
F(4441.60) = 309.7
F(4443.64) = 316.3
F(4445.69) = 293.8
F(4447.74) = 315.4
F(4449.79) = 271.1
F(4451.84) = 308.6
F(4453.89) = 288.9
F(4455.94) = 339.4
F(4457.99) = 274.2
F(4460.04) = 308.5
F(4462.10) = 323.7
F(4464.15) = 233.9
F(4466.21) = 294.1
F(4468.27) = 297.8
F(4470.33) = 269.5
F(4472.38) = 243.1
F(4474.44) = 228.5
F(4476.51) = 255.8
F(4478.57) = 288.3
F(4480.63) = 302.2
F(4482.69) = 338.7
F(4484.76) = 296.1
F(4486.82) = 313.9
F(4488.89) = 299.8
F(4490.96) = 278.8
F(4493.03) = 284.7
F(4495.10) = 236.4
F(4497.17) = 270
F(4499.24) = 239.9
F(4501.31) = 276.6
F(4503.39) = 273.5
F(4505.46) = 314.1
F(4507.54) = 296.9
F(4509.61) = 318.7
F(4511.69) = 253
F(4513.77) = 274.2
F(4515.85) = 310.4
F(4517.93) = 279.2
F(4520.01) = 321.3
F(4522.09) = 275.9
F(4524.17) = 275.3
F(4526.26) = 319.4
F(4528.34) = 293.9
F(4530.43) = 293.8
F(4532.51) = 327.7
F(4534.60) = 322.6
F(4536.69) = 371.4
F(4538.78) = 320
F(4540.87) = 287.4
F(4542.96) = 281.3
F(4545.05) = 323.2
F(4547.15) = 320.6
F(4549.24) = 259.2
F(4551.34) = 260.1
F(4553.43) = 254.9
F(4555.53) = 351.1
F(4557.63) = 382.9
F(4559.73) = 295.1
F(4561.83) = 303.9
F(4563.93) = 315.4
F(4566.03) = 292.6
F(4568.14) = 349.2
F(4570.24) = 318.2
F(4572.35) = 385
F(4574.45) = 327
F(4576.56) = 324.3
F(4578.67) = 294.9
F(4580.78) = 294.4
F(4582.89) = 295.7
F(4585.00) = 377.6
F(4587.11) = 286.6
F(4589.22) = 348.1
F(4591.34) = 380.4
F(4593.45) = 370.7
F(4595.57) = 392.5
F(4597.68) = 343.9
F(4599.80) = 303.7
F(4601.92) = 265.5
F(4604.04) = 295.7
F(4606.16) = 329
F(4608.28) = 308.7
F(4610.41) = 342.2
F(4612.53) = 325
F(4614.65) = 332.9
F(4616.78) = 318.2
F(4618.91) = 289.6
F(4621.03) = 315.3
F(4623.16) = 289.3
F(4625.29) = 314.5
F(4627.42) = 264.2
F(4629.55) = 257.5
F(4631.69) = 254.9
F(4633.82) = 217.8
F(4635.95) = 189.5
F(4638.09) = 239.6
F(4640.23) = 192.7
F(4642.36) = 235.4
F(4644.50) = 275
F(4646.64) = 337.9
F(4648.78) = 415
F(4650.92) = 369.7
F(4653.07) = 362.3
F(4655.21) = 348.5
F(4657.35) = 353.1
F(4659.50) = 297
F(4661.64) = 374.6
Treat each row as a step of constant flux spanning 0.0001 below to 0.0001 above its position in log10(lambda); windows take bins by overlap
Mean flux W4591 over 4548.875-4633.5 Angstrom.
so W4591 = 315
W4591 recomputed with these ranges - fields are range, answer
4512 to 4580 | 309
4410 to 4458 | 293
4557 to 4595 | 330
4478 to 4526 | 288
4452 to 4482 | 283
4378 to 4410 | 324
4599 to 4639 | 287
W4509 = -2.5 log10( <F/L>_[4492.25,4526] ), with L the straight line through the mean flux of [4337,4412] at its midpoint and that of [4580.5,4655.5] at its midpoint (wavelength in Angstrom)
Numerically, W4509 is 0.09 mag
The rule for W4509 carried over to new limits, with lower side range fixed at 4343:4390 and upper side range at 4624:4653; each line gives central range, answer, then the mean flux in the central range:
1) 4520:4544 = -0.08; 307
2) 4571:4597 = -0.20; 340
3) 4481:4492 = -0.06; 305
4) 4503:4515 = -0.01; 290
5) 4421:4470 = -0.02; 297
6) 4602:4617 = -0.14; 318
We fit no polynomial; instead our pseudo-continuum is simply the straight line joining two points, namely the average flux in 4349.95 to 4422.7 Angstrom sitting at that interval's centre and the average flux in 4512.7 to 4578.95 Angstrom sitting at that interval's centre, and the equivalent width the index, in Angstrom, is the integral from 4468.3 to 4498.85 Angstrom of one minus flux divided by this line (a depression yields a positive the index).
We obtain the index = 2.75 Angstrom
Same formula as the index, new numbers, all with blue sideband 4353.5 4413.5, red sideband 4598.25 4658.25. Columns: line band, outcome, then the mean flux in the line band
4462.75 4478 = 2.0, 263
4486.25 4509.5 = 1.5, 281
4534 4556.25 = -0.3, 304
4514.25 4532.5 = 0.2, 297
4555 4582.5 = -2.3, 324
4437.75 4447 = 0.1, 299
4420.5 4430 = 0.6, 285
